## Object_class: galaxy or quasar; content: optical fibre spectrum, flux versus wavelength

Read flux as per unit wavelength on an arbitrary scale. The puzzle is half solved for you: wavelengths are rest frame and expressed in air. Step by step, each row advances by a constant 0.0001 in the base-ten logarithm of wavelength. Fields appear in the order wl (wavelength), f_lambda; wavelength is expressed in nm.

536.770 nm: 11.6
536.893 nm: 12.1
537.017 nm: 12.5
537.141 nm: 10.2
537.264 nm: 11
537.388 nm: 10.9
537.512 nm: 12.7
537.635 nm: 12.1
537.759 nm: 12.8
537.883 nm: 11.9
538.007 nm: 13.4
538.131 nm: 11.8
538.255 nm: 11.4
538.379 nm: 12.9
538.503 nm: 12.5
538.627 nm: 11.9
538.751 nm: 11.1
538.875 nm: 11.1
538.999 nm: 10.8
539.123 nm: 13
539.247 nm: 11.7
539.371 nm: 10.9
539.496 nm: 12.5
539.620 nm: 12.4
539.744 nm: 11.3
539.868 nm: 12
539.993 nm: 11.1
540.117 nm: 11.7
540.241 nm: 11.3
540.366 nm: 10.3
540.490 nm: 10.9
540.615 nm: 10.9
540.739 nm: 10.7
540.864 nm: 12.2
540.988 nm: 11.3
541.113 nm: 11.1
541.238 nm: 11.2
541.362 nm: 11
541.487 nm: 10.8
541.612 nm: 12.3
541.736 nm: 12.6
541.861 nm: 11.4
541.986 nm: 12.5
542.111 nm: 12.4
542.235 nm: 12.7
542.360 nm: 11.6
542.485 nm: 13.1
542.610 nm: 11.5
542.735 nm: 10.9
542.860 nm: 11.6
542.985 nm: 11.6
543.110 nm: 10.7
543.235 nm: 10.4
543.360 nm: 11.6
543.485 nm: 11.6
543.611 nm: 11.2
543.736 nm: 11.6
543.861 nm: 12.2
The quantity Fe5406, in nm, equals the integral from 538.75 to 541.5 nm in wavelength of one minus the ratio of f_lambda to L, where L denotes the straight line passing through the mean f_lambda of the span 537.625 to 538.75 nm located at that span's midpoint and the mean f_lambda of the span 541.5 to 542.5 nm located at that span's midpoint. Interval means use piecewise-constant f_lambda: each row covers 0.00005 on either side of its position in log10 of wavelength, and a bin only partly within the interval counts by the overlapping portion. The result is 0.19 nm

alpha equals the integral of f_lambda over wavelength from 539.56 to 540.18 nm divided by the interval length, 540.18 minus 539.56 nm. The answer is 11.7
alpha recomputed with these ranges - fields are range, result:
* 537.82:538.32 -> 12.1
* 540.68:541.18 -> 11.3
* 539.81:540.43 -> 11.3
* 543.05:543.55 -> 11.1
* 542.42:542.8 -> 11.8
